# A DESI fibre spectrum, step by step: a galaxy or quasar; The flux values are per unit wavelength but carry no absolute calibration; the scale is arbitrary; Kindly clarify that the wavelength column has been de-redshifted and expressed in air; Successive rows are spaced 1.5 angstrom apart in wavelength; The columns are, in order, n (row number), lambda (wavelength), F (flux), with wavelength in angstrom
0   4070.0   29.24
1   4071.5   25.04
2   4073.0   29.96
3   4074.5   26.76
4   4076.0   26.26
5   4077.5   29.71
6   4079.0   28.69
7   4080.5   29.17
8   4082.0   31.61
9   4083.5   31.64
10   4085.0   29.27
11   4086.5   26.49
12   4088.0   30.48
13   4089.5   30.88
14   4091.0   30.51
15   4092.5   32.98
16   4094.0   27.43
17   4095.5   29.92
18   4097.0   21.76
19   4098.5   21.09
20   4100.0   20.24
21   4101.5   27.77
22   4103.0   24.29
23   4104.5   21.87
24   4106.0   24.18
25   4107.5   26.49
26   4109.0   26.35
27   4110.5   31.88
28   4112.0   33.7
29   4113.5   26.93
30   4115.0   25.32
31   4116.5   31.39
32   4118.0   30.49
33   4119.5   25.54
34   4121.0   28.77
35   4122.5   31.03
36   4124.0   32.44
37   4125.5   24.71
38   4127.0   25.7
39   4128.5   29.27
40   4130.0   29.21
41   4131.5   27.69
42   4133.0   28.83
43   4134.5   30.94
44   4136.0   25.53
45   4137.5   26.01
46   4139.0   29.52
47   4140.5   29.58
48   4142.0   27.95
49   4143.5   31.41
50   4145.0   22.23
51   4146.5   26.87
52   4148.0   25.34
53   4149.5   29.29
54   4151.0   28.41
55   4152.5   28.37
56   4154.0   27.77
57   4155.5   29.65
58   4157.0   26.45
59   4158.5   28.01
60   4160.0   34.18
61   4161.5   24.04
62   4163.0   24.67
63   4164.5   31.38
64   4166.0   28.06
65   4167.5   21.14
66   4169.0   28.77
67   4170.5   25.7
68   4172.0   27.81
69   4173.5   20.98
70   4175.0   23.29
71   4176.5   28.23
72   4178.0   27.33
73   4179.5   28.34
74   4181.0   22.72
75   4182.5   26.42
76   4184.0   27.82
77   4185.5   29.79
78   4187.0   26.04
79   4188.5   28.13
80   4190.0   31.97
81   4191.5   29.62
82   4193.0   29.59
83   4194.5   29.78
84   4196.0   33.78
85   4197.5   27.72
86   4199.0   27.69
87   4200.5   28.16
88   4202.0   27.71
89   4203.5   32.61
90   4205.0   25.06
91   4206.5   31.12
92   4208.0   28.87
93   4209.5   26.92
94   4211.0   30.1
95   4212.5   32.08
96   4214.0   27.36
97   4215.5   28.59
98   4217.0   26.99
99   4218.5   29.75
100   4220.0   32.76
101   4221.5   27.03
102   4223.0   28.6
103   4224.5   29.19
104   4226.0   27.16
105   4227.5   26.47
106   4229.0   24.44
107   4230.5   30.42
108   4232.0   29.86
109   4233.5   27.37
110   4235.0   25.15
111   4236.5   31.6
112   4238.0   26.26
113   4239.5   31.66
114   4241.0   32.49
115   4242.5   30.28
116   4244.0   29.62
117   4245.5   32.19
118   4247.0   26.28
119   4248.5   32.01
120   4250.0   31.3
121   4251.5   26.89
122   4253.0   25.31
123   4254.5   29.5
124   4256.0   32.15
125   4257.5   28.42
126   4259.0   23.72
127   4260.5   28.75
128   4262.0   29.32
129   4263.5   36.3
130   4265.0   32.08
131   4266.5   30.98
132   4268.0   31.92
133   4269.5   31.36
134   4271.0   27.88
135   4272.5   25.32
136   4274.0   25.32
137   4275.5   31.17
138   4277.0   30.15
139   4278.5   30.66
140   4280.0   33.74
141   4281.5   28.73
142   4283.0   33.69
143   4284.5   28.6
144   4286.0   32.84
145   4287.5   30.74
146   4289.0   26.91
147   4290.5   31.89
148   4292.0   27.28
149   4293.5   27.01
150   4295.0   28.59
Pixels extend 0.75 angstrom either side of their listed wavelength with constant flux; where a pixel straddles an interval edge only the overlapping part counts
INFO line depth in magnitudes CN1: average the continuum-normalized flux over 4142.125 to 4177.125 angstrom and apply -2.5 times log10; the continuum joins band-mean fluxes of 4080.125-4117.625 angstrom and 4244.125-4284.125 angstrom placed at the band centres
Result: 0.06 mag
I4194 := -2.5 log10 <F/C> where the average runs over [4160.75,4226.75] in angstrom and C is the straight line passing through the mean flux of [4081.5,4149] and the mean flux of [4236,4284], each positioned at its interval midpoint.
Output 0.04 mag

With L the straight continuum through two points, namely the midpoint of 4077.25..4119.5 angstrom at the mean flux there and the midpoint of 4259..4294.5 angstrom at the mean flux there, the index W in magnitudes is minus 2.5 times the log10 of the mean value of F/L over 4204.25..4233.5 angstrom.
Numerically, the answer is 0.028 mag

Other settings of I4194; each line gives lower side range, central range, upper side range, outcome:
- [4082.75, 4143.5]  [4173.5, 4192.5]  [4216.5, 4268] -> 0.05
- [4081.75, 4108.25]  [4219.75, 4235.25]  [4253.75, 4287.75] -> 0.05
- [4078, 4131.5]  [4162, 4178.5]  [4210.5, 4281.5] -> 0.10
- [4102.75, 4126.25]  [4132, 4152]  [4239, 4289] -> 0.02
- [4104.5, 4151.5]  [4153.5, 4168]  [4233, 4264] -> 0.03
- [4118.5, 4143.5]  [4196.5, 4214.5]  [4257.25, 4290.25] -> 0.01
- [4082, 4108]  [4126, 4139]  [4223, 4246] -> -0.02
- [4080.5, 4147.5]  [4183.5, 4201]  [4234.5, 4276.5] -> -0.02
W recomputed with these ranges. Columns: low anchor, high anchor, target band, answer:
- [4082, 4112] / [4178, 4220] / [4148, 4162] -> -0.008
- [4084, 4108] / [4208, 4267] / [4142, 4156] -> -0.004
